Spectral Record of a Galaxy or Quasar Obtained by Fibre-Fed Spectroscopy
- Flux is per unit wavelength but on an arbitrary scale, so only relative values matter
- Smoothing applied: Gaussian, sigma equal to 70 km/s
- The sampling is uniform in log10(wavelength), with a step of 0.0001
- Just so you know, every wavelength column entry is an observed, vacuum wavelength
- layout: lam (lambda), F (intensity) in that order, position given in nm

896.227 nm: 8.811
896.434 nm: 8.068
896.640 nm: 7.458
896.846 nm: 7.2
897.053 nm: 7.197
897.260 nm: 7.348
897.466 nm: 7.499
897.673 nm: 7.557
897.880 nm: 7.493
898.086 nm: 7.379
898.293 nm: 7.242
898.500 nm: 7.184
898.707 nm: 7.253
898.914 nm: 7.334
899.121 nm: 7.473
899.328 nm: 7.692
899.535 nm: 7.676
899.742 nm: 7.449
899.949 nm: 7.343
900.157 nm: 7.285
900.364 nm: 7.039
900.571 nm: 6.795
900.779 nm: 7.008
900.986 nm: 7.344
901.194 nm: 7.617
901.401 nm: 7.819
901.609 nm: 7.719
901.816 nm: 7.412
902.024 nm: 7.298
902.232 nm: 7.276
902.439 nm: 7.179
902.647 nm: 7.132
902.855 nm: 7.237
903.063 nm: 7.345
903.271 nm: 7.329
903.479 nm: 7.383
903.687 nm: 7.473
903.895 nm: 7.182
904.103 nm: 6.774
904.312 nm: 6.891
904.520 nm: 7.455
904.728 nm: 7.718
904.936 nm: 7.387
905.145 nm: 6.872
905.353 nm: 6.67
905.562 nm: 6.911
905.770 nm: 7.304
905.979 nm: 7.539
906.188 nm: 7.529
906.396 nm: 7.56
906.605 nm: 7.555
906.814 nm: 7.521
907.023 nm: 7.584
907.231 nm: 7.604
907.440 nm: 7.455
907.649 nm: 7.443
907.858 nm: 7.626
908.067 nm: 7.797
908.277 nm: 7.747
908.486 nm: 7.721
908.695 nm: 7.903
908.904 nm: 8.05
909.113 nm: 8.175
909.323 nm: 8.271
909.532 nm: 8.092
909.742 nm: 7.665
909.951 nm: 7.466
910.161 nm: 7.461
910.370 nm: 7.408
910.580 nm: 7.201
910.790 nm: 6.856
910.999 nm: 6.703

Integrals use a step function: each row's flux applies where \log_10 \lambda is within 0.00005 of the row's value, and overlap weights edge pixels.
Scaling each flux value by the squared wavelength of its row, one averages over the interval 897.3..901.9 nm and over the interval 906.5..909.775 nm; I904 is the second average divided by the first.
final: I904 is 1.1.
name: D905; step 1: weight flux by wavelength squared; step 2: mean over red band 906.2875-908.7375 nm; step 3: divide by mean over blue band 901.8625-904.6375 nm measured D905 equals 1.1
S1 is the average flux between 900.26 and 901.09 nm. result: 7.05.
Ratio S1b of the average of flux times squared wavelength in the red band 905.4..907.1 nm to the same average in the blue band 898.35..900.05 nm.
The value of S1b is 1.0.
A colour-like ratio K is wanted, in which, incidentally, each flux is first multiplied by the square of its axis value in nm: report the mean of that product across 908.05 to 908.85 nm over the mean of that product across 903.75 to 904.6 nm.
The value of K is 1.11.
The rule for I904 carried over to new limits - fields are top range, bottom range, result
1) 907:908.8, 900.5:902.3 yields 1.05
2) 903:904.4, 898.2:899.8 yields 0.98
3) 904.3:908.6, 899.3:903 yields 1.02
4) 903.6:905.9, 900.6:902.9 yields 0.98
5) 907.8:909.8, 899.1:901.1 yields 1.10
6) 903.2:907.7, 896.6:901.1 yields 1.01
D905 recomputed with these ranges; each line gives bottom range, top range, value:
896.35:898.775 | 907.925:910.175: 1.09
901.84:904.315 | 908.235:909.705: 1.12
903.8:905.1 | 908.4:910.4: 1.10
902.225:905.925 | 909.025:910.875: 1.07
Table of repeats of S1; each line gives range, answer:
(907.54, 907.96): 7.53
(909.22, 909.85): 8.01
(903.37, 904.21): 7.2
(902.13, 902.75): 7.2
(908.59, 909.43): 8.1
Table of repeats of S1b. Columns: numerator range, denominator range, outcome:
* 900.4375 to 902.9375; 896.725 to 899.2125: 1.00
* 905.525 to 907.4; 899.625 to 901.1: 1.05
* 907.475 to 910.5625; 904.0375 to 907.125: 1.07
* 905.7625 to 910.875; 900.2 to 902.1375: 1.06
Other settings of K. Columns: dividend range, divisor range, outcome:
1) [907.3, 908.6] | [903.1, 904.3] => 1.07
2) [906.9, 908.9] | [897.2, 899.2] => 1.06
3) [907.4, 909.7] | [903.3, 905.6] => 1.10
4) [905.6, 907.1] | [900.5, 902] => 1.02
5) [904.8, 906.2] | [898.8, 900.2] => 0.97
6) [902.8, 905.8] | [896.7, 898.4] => 0.99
